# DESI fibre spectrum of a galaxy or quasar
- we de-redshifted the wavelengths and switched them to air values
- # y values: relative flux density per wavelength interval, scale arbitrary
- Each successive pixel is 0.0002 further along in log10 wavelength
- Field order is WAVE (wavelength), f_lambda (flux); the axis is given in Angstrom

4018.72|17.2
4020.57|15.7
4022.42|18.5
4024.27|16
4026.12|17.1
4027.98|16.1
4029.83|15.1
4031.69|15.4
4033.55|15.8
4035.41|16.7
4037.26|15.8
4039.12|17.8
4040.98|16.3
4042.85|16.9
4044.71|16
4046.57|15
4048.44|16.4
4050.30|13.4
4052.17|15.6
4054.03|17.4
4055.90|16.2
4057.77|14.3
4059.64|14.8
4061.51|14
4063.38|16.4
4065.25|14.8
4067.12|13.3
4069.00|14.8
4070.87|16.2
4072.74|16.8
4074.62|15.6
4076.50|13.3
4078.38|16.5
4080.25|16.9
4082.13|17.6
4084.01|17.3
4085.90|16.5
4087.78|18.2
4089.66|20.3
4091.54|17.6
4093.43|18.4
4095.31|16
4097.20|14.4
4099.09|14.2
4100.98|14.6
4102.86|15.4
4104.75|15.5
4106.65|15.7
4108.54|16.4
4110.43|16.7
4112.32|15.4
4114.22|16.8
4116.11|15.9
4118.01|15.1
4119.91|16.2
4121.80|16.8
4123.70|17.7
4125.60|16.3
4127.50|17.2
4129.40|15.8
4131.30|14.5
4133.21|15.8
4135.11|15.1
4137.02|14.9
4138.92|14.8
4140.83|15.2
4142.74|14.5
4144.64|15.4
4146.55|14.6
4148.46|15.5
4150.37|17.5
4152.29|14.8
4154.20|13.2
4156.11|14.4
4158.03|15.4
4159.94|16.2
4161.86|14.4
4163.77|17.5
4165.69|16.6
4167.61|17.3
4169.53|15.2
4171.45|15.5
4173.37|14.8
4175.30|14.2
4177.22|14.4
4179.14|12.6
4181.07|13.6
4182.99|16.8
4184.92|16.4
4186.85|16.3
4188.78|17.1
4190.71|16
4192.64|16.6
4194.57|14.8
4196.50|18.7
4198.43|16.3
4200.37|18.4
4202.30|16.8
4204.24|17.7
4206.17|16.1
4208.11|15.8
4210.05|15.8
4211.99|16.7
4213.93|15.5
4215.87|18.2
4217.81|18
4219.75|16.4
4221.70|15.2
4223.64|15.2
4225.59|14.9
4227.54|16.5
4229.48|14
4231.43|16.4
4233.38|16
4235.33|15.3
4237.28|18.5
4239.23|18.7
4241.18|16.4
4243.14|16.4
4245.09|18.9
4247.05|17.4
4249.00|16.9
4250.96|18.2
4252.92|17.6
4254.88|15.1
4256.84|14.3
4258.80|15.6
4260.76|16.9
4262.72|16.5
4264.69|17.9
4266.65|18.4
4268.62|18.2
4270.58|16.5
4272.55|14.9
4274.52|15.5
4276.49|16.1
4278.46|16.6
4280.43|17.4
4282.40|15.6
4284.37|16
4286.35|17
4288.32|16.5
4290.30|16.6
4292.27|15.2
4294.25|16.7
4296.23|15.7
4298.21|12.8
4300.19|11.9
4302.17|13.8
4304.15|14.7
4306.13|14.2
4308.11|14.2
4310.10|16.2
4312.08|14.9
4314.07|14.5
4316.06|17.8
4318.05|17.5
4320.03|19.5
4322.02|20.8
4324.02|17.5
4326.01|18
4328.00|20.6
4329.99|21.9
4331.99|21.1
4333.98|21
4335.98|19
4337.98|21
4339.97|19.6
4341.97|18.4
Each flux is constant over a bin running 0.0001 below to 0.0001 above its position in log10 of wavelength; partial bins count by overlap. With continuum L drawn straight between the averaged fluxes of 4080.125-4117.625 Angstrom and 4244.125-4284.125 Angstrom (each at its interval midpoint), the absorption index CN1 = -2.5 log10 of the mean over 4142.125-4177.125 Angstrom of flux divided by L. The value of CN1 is 0.08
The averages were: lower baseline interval 16.5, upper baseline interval 16.7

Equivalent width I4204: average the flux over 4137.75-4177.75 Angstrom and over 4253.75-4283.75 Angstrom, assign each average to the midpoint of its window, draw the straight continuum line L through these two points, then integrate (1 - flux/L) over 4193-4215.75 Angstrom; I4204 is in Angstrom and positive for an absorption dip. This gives -1.3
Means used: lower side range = 15.3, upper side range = 16.4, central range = 16.7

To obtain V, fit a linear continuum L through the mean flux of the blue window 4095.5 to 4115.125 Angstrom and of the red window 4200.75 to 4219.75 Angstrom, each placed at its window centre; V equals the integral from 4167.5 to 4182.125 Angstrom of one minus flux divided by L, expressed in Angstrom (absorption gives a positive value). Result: 1.6 Angstrom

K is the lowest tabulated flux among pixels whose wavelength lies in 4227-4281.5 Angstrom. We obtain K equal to 14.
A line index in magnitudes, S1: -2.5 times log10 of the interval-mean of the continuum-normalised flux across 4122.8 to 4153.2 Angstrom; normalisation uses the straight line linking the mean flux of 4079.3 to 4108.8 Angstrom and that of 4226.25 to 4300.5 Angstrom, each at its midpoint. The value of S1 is 0.06 mag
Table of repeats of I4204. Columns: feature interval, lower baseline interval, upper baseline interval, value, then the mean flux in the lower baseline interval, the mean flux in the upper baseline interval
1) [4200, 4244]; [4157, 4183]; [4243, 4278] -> -0.92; 15.3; 16.7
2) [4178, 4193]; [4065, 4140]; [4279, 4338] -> 0.71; 16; 16.9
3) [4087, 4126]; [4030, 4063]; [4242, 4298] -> -0.97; 15.7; 16.5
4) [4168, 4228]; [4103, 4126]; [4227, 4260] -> 1.57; 16.2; 16.6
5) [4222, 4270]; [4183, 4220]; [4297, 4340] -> 0.87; 16.7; 17.3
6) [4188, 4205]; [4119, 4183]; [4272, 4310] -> -1.69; 15.4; 15.4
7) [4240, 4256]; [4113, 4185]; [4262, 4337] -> -0.73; 15.5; 16.8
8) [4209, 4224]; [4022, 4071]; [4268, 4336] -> -0.02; 15.7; 16.7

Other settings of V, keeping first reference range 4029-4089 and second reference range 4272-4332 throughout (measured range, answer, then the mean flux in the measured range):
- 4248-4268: -0.5 Angstrom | 16.8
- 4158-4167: 0.0 Angstrom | 16.1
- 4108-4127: -0.4 Angstrom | 16.4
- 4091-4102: 0.1 Angstrom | 15.8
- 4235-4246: -0.8 Angstrom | 17.5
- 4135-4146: 0.8 Angstrom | 15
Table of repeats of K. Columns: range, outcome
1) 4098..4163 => 13.2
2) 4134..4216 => 12.6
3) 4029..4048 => 15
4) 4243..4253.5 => 16.4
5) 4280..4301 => 11.9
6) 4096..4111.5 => 14.2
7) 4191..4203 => 14.8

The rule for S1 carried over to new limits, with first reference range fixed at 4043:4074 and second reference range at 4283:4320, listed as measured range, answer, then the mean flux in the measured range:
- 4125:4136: -0.03 mag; 15.8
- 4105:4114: -0.05 mag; 16.1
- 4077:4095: -0.14 mag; 17.5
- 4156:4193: -0.01 mag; 15.6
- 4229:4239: -0.06 mag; 16.3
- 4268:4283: -0.06 mag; 16.3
